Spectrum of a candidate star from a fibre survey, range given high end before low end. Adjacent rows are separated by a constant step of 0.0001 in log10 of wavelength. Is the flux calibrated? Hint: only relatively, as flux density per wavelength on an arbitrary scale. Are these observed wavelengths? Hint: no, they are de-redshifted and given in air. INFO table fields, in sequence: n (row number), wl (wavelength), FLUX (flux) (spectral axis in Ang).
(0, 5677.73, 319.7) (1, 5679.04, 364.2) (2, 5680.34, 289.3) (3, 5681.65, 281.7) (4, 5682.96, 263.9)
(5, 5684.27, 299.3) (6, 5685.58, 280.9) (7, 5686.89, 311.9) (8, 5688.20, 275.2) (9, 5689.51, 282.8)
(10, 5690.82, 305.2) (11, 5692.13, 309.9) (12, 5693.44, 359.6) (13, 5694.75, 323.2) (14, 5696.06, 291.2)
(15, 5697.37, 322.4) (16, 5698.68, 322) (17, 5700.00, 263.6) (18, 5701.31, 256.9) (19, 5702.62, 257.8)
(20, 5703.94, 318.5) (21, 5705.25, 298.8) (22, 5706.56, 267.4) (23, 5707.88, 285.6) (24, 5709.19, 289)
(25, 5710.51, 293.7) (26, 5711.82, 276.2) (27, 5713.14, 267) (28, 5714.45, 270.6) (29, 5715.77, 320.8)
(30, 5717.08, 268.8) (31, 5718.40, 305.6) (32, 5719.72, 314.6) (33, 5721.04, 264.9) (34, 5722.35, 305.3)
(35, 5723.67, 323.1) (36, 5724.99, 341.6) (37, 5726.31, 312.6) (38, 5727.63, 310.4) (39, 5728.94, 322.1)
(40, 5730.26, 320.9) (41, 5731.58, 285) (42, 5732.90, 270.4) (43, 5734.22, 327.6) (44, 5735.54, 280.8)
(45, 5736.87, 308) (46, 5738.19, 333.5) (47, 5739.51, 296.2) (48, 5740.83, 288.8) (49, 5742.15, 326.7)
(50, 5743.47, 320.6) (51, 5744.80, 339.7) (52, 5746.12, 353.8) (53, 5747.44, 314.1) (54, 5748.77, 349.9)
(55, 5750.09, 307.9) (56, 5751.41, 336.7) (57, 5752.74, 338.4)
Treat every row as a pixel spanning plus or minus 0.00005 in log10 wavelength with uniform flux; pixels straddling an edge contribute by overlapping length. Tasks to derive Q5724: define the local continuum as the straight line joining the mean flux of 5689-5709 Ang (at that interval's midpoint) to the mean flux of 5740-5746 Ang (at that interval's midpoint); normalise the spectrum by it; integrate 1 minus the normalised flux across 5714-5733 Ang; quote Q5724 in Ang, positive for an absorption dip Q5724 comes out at 0.4 Ang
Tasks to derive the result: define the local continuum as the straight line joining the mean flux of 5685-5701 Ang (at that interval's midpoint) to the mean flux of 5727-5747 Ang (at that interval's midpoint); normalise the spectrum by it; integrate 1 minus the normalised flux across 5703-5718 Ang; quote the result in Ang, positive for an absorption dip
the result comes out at 1.0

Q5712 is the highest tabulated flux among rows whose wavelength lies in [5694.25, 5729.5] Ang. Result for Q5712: 341.6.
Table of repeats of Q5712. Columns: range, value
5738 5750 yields 353.8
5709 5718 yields 320.8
